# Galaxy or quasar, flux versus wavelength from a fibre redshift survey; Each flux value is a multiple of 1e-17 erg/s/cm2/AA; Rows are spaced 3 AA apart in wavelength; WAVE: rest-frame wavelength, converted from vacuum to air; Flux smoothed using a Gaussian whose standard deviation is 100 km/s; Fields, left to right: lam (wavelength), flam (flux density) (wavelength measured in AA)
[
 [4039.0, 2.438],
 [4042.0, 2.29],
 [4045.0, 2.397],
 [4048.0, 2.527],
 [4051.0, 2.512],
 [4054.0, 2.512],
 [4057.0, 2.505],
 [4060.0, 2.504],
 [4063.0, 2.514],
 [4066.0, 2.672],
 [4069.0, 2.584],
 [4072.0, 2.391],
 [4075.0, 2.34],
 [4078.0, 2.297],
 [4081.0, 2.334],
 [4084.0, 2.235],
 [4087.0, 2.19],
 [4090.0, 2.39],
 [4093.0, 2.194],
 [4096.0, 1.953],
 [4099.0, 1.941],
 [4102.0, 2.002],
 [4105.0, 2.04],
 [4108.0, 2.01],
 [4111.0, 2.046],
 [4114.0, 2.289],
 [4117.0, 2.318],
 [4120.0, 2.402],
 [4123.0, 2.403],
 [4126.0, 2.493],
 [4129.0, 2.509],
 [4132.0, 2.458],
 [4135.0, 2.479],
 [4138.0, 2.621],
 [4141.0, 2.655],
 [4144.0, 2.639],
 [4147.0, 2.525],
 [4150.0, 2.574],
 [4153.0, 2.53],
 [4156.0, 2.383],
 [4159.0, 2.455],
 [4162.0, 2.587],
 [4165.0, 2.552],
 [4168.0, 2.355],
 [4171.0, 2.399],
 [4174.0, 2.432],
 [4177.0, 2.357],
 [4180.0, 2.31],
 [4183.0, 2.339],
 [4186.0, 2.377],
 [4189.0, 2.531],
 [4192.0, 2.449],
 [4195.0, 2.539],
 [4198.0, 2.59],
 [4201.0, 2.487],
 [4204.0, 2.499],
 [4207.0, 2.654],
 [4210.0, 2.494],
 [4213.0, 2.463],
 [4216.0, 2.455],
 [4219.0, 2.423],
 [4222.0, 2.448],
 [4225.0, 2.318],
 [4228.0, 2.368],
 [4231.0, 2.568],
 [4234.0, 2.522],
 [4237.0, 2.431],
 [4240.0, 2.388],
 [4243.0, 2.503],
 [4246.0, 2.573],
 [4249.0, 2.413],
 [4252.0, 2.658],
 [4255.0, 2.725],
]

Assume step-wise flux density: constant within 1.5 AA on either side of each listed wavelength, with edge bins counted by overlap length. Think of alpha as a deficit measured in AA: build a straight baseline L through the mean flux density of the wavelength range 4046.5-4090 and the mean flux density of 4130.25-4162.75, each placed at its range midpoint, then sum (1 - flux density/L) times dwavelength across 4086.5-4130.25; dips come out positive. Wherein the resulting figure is 4.9 AA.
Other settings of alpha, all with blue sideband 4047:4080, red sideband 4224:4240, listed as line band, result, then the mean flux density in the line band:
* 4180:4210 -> -0.5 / 2.49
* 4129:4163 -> -1.0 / 2.53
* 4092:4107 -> 2.8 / 2.02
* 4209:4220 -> -0.1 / 2.46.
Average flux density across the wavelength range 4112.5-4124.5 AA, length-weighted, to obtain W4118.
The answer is 2.35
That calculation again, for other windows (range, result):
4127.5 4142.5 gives 2.54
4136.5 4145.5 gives 2.64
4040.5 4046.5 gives 2.34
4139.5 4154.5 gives 2.58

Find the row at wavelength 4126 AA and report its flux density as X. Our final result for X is 2.493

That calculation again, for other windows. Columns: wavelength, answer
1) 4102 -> 2.002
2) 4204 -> 2.499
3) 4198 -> 2.59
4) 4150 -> 2.574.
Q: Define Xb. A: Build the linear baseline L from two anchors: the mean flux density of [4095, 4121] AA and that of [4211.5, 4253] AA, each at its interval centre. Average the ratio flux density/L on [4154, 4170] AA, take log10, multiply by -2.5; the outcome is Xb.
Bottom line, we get -0.09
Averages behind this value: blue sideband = 2.11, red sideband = 2.46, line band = 2.47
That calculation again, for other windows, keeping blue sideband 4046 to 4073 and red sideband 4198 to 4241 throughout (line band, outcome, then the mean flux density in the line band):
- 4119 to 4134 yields 0.020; 2.46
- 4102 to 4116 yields 0.196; 2.09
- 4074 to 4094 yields 0.105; 2.28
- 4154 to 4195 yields 0.024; 2.43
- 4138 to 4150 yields -0.046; 2.6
